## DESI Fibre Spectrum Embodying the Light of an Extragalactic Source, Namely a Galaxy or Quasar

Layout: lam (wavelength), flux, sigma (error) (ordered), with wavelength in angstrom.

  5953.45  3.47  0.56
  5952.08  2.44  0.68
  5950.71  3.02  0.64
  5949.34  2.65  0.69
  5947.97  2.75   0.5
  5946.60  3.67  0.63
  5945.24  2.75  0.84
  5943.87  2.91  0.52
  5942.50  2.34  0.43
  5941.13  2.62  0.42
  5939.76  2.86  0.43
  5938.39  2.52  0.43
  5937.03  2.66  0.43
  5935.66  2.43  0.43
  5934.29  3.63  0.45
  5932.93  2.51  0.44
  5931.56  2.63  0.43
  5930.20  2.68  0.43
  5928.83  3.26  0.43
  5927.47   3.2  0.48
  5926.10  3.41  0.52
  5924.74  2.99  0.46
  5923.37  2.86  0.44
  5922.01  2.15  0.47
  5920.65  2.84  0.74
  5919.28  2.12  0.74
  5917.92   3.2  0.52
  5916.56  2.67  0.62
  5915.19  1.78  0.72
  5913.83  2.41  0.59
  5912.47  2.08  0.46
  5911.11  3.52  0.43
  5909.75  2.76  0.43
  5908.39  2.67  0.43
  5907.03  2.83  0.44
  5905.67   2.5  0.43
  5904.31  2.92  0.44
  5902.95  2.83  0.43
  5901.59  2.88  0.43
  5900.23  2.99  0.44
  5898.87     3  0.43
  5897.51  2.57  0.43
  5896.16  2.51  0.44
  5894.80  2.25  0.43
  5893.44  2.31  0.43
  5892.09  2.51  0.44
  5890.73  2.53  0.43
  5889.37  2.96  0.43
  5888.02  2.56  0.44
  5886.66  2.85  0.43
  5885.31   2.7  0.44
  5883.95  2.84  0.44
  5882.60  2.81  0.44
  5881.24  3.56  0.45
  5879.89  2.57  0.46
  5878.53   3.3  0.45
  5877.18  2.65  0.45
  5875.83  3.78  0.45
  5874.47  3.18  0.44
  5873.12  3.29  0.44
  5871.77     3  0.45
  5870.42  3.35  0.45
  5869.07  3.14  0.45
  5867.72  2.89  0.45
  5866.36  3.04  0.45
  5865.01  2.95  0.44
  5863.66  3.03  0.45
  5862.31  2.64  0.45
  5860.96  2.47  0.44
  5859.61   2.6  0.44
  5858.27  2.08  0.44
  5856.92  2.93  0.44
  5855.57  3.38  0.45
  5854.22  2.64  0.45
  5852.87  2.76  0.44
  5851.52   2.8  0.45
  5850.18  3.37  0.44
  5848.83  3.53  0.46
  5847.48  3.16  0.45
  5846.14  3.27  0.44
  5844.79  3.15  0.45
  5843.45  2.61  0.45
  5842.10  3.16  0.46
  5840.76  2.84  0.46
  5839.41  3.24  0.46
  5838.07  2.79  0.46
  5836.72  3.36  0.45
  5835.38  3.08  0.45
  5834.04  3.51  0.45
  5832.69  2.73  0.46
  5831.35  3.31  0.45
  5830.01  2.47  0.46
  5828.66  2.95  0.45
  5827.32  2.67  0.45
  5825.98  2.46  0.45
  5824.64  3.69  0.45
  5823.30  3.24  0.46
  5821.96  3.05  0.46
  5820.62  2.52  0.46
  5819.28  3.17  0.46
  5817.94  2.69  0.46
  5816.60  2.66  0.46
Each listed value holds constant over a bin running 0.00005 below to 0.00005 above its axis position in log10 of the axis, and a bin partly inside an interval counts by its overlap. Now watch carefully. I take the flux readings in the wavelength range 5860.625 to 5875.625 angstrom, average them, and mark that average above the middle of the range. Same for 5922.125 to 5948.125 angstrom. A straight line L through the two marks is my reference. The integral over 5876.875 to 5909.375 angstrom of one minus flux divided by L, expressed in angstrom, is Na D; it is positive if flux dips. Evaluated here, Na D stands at 2.4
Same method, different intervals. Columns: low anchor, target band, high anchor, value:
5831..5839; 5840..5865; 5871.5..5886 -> 1.5 angstrom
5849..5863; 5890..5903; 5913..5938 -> 0.6 angstrom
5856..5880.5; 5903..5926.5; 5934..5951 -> 1.4 angstrom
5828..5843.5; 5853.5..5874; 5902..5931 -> 0.2 angstrom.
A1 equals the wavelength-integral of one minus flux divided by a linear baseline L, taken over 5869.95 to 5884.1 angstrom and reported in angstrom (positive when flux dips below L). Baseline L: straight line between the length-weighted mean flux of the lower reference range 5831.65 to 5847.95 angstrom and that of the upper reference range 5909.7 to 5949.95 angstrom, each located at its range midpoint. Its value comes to -0.86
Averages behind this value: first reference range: 3.08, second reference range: 2.76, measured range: 3.13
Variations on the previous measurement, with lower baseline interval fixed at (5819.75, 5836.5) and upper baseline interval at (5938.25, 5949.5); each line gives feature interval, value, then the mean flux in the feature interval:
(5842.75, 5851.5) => -0.58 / 3.15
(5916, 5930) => -0.14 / 2.87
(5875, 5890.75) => -0.24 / 2.94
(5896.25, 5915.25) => 0.96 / 2.72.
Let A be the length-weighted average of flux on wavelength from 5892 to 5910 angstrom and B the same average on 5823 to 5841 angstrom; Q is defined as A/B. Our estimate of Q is 0.89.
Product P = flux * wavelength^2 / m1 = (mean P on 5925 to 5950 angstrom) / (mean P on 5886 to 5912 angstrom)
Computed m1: 1.06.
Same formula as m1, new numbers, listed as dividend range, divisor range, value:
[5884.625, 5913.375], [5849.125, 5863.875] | 0.98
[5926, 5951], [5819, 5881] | 0.98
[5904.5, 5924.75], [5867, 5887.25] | 0.87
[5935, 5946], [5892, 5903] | 1.01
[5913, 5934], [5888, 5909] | 1.03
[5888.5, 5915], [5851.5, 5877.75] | 0.92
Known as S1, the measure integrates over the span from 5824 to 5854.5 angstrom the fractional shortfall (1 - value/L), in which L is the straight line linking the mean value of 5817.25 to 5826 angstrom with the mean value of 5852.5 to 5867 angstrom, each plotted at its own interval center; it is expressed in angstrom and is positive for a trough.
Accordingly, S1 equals -1.3 angstrom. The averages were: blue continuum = 3.01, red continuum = 2.77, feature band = 3.03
